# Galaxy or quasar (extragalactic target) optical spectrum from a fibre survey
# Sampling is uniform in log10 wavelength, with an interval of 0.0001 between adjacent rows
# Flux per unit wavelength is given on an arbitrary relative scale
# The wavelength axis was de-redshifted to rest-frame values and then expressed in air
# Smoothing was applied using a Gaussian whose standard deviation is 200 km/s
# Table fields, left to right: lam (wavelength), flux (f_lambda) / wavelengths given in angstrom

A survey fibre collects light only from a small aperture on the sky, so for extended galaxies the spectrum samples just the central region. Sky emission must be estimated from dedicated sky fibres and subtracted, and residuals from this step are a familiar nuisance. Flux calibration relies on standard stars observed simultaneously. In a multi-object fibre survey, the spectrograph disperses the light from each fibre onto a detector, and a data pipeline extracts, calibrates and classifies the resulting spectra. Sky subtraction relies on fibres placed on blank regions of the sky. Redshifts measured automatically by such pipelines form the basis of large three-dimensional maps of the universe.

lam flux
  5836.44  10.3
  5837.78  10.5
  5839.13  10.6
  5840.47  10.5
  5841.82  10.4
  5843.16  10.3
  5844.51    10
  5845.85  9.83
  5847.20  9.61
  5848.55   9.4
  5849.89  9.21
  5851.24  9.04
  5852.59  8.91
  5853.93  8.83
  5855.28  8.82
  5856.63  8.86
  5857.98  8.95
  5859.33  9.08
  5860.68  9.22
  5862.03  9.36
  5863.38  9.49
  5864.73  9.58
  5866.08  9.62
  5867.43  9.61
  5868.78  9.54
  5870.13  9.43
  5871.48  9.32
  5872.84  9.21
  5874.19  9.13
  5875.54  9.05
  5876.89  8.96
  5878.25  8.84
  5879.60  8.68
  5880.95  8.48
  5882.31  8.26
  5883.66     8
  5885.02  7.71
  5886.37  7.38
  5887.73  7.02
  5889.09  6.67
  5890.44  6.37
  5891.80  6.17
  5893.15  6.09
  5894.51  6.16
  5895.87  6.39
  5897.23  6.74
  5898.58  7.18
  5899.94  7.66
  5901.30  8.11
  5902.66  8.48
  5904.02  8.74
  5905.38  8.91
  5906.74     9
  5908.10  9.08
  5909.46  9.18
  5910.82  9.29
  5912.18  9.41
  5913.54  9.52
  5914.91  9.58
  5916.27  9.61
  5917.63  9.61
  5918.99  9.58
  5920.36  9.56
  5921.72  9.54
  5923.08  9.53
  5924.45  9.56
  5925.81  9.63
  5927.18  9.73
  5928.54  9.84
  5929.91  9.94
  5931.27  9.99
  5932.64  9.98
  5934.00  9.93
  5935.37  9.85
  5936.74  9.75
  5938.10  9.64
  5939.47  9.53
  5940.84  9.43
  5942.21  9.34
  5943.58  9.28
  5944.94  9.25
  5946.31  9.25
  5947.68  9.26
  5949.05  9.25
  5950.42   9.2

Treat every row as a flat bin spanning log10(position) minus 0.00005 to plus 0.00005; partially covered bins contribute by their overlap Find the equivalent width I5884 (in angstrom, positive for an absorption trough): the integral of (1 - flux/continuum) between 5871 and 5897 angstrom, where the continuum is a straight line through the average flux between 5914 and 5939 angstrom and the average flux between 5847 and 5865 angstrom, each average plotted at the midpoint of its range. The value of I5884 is 4.5 angstrom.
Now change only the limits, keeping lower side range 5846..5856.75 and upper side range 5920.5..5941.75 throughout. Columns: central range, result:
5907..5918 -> 0.2 angstrom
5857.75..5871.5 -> -0.3 angstrom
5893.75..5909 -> 2.6 angstrom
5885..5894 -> 2.6 angstrom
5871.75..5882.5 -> 0.5 angstrom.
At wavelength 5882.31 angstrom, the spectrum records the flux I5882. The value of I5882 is 8.26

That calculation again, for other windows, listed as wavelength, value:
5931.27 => 9.99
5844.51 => 10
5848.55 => 9.4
